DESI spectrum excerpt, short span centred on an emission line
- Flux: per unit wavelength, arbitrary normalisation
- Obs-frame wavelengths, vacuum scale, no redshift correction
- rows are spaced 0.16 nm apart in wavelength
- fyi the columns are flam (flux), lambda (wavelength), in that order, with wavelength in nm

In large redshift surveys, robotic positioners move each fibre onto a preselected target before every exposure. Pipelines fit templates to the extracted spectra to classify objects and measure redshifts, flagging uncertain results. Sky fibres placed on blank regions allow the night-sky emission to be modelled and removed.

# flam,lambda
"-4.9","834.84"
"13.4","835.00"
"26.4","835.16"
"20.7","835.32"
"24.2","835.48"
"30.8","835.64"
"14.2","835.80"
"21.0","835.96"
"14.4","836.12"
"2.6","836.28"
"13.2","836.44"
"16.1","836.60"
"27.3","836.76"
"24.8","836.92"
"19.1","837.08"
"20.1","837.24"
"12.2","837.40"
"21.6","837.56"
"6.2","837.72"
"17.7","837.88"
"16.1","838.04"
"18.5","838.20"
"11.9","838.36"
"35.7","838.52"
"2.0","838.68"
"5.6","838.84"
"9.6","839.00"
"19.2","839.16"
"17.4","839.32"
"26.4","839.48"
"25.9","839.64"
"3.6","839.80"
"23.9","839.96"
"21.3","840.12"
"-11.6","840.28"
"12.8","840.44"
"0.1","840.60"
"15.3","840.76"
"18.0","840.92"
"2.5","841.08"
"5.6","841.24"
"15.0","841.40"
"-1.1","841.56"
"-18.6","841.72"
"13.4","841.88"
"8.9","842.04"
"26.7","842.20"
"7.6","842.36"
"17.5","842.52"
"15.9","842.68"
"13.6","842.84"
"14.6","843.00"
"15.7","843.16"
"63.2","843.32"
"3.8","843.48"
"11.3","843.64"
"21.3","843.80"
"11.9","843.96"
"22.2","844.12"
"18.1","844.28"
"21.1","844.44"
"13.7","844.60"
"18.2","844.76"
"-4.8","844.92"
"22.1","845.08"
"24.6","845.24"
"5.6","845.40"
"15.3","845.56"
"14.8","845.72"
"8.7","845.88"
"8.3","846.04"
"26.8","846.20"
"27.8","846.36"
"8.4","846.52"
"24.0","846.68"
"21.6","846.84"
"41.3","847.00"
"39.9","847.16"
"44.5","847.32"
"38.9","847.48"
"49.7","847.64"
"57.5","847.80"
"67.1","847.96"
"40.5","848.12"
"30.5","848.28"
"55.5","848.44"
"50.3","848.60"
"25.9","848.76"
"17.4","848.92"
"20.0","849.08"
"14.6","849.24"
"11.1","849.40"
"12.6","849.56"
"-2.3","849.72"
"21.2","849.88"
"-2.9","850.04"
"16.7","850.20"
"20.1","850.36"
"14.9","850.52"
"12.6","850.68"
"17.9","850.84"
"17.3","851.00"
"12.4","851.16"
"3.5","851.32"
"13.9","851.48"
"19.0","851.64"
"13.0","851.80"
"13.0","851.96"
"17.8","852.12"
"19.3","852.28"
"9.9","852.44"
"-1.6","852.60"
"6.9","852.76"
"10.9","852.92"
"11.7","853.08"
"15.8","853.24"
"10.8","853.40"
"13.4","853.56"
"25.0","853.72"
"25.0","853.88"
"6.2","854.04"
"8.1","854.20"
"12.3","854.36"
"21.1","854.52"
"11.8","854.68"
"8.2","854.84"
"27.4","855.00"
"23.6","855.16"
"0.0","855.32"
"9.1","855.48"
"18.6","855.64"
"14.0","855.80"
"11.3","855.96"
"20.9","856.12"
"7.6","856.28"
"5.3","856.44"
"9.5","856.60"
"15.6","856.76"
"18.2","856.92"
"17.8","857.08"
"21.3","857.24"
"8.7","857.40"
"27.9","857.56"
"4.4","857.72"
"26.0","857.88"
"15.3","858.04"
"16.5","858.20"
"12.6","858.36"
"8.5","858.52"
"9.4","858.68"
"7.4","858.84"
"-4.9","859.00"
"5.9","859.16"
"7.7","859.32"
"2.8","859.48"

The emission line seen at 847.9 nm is [O II]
